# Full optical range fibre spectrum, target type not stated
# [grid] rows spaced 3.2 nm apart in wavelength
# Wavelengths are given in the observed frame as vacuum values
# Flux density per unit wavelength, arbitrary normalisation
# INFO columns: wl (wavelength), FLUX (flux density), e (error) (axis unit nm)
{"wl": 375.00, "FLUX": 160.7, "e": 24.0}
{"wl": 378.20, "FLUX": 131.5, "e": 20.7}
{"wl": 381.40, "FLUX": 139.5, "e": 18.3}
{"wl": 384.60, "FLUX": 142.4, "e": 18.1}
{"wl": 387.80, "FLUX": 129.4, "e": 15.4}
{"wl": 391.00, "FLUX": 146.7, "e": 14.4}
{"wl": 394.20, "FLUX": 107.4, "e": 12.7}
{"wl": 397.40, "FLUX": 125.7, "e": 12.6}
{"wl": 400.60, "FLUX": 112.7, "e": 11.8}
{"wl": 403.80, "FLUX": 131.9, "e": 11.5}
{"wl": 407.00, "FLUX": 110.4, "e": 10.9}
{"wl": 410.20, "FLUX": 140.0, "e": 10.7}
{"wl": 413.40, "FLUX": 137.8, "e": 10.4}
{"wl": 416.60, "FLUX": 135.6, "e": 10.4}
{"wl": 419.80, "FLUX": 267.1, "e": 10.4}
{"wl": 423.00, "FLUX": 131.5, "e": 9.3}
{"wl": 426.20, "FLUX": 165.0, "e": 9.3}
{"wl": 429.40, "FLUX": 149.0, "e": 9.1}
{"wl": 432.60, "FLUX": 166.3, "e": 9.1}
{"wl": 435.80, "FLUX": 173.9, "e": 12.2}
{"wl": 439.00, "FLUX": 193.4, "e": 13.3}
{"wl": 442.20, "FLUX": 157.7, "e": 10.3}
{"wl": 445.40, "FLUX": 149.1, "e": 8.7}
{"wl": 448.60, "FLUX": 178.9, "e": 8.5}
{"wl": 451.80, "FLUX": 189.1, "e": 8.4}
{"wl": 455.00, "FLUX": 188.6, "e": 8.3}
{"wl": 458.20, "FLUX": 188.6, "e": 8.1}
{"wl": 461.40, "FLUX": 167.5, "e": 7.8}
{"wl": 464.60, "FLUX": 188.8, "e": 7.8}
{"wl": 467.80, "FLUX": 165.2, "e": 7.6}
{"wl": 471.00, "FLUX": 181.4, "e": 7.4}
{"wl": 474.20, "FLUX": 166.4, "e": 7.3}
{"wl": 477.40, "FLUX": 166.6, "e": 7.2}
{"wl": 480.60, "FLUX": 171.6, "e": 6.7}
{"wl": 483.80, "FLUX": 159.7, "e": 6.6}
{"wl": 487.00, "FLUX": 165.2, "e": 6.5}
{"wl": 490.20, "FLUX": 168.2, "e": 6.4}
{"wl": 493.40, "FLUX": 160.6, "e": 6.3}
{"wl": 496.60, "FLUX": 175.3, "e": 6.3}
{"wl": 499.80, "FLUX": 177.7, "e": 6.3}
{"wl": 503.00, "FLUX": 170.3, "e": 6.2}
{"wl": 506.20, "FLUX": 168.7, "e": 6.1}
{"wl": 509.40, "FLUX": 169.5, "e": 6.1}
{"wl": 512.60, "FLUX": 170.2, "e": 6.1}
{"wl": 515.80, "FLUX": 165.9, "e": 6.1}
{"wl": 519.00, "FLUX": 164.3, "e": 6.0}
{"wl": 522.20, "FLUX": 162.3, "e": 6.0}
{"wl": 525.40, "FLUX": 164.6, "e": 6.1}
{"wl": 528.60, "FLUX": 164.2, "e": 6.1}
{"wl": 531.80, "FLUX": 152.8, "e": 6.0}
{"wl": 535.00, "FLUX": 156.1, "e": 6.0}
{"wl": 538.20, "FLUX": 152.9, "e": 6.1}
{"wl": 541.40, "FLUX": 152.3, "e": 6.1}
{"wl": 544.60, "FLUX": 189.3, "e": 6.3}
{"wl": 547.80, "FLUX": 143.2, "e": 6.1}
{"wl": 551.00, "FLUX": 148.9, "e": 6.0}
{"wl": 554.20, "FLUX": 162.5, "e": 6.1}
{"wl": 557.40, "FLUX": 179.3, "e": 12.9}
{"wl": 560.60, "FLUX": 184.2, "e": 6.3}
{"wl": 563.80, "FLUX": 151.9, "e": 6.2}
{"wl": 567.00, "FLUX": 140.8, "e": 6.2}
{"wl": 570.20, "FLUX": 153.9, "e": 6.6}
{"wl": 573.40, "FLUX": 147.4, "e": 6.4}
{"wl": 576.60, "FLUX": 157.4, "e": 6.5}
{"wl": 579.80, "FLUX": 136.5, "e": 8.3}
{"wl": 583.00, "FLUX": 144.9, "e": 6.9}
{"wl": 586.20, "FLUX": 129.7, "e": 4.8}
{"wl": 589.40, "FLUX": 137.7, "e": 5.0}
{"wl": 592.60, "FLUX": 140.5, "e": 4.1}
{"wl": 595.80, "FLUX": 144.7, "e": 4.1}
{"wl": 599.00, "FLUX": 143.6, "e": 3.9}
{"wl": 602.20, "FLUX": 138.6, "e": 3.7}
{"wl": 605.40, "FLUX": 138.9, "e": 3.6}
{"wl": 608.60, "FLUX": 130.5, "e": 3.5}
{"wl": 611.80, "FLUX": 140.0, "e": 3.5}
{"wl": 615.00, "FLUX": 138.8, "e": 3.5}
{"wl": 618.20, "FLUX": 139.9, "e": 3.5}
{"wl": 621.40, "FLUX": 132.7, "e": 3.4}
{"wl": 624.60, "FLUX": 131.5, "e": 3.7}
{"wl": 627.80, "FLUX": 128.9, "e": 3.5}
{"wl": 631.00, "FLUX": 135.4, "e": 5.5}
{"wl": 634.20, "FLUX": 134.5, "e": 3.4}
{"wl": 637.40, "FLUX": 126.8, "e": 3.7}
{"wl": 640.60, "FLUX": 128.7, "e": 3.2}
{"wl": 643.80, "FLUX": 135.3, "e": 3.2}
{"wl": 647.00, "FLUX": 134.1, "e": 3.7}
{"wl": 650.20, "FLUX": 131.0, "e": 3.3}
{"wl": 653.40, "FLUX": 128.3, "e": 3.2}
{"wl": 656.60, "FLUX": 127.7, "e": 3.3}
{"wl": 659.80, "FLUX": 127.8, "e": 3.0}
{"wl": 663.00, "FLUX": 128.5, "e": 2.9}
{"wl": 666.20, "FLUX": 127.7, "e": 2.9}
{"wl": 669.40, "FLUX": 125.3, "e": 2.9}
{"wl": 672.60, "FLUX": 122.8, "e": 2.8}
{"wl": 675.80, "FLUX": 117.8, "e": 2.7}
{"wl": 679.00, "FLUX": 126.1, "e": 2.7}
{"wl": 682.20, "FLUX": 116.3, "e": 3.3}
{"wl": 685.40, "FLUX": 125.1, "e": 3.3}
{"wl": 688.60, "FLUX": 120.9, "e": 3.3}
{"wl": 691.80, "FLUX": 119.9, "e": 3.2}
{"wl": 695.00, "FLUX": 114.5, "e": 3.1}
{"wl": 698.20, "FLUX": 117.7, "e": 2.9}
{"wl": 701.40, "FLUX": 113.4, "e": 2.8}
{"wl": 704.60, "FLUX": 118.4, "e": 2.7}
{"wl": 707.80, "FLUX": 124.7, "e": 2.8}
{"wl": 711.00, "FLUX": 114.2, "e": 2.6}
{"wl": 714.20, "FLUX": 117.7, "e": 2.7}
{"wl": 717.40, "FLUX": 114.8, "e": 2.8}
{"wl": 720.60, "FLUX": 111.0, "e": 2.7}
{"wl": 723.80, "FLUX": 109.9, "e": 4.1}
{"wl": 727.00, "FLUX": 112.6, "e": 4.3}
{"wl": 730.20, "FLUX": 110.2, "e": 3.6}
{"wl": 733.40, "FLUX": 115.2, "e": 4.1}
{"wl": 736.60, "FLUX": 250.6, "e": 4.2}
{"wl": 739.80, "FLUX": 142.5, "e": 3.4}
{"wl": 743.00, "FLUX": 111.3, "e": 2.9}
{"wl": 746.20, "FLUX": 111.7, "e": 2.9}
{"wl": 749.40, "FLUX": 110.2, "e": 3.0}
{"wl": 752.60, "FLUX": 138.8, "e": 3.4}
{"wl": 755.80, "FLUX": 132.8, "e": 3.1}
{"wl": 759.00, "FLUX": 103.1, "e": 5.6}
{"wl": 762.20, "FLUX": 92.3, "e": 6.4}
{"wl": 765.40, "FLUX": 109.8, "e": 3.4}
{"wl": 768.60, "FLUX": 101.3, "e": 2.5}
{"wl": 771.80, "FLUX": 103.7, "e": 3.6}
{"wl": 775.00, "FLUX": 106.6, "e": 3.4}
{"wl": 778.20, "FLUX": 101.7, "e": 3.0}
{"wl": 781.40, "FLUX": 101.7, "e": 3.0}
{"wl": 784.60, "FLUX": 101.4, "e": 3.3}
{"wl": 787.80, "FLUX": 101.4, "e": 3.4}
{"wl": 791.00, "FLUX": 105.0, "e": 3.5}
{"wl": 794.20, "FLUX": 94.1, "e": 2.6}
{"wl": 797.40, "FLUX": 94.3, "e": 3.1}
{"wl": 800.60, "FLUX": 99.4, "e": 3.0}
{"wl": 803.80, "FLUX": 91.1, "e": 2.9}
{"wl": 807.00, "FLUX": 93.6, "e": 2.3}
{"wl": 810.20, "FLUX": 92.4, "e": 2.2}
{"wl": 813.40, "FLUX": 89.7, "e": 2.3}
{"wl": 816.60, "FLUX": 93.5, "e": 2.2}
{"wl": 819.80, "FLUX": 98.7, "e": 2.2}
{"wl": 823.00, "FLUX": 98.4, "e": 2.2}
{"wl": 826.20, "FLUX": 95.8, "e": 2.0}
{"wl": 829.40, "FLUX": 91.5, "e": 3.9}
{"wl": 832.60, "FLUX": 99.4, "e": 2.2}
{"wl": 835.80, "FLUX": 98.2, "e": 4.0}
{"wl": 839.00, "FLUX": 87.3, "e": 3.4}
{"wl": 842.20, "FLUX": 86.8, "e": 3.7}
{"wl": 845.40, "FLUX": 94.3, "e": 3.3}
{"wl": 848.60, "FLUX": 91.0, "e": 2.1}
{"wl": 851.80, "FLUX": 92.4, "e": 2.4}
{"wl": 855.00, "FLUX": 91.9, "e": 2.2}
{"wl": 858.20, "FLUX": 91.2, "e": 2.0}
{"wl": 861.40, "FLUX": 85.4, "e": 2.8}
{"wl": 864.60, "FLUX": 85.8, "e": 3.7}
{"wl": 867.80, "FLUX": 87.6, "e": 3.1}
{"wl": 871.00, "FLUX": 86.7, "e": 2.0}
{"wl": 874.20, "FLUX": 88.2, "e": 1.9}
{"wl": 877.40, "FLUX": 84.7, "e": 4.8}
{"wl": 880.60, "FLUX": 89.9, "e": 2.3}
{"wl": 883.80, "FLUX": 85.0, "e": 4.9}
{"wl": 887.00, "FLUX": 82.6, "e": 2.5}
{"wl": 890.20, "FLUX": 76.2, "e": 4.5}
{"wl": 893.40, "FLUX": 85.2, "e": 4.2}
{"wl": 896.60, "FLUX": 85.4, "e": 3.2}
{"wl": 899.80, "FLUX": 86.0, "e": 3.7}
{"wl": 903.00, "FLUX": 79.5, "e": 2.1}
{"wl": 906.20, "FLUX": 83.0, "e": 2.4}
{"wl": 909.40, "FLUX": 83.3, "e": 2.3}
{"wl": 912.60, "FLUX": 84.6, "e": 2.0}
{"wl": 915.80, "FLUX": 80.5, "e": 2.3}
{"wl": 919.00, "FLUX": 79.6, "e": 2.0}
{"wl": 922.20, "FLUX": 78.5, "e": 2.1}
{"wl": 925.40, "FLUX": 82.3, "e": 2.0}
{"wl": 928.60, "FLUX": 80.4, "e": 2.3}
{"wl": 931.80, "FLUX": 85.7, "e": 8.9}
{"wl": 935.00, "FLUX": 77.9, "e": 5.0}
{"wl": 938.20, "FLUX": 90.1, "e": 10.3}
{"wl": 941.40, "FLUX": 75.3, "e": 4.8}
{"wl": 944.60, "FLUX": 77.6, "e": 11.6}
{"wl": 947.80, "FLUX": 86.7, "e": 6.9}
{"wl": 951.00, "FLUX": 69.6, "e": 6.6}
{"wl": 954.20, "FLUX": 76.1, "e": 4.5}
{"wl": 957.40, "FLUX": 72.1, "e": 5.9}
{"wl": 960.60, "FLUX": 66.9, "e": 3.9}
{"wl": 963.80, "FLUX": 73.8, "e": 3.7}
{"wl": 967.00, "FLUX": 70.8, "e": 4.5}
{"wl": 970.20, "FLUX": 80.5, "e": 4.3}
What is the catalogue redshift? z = 0.12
